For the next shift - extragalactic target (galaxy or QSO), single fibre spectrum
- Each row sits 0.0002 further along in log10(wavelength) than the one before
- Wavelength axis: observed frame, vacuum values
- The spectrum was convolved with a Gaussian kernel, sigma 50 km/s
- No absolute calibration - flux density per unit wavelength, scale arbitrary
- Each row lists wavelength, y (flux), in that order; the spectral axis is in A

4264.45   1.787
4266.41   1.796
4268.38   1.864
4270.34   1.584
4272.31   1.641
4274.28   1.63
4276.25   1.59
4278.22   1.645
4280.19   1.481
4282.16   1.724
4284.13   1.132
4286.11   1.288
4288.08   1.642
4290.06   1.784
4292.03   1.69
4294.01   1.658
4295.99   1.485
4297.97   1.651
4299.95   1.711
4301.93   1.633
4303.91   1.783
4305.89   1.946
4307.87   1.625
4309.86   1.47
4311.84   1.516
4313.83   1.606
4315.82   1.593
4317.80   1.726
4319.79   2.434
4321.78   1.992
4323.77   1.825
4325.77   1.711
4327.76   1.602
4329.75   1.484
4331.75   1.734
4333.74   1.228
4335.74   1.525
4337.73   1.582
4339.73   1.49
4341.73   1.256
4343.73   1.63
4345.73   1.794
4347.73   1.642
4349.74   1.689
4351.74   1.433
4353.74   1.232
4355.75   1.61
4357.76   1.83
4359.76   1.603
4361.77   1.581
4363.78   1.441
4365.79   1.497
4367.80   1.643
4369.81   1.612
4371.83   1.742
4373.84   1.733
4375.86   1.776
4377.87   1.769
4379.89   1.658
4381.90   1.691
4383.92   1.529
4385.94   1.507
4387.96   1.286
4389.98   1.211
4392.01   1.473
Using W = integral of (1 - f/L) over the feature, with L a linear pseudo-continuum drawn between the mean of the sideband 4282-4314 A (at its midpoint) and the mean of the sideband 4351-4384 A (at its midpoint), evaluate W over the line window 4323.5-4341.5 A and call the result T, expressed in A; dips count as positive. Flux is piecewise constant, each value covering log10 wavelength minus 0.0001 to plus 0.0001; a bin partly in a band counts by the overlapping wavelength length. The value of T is 0.7 A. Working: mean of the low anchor 1.61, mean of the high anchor 1.61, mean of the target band 1.55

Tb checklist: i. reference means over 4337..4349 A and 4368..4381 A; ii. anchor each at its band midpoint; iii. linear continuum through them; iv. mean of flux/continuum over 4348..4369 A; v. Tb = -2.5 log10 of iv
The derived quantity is 0.05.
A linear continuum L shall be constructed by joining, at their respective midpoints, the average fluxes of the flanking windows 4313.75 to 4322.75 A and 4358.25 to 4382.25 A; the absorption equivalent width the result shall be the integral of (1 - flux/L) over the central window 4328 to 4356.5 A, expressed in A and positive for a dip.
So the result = 4.1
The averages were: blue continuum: 1.9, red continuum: 1.65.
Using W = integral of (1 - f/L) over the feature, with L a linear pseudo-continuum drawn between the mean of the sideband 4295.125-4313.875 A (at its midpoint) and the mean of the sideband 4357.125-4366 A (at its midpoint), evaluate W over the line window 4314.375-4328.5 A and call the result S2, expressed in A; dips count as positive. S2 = -1.81 A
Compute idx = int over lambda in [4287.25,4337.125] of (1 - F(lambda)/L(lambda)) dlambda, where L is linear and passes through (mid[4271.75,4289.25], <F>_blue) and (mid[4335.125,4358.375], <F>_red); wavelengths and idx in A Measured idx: -4.5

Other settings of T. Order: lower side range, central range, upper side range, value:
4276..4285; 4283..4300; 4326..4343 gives -0.5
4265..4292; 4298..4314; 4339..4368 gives -0.8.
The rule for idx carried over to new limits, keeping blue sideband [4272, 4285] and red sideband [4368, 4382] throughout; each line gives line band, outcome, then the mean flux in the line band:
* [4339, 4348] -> 0.5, 1.56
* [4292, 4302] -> -0.3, 1.63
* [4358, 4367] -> 0.7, 1.56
